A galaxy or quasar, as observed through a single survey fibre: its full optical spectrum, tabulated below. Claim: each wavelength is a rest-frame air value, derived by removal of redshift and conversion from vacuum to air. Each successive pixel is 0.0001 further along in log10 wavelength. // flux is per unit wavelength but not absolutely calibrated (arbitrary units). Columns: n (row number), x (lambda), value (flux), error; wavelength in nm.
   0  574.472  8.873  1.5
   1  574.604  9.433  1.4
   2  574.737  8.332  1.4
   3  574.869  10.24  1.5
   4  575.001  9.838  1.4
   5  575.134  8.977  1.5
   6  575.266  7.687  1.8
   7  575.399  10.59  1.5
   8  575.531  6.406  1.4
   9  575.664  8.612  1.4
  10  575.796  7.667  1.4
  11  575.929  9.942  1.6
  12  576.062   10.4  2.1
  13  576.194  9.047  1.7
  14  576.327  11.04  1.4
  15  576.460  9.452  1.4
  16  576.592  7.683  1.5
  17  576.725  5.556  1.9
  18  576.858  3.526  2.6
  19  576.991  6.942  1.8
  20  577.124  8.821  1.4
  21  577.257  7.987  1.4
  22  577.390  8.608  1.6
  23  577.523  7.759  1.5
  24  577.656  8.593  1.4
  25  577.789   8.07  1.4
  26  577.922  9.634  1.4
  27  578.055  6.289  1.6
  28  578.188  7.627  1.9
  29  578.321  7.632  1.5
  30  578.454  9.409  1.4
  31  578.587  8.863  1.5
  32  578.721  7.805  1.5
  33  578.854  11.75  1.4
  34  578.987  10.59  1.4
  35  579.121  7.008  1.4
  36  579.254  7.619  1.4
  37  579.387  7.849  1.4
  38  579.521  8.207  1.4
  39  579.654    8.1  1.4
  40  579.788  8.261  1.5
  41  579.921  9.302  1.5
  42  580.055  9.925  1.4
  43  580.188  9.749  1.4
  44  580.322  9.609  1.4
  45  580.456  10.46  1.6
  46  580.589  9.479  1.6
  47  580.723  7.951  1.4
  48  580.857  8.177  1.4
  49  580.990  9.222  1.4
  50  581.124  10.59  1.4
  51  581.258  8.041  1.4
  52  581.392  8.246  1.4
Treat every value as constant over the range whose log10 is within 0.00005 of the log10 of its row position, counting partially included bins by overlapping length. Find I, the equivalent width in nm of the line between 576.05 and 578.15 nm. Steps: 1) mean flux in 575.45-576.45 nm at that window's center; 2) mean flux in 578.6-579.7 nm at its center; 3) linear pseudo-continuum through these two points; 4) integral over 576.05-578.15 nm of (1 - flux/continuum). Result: 0.21 nm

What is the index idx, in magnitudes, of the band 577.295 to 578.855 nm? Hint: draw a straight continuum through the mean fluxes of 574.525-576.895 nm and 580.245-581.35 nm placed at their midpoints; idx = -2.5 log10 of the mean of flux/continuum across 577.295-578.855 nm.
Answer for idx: 0.07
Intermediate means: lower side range 8.64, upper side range 9.17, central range 8.36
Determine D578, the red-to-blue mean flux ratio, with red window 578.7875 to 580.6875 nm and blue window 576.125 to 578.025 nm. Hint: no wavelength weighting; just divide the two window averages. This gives 1.14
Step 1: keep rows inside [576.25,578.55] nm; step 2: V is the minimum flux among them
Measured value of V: 3.526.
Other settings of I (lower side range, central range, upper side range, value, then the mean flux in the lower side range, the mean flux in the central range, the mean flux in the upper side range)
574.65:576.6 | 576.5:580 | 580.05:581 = 0.431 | 9.11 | 8.08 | 9.29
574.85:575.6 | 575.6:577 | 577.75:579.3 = 0.088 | 8.87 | 8.22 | 8.55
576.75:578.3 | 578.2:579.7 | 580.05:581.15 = -0.034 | 7.57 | 8.59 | 9.4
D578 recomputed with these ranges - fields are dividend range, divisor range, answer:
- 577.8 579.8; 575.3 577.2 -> 1.02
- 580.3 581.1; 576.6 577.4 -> 1.35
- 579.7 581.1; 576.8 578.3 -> 1.21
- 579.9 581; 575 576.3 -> 1.04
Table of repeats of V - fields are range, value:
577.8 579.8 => 6.289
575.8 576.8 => 5.556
